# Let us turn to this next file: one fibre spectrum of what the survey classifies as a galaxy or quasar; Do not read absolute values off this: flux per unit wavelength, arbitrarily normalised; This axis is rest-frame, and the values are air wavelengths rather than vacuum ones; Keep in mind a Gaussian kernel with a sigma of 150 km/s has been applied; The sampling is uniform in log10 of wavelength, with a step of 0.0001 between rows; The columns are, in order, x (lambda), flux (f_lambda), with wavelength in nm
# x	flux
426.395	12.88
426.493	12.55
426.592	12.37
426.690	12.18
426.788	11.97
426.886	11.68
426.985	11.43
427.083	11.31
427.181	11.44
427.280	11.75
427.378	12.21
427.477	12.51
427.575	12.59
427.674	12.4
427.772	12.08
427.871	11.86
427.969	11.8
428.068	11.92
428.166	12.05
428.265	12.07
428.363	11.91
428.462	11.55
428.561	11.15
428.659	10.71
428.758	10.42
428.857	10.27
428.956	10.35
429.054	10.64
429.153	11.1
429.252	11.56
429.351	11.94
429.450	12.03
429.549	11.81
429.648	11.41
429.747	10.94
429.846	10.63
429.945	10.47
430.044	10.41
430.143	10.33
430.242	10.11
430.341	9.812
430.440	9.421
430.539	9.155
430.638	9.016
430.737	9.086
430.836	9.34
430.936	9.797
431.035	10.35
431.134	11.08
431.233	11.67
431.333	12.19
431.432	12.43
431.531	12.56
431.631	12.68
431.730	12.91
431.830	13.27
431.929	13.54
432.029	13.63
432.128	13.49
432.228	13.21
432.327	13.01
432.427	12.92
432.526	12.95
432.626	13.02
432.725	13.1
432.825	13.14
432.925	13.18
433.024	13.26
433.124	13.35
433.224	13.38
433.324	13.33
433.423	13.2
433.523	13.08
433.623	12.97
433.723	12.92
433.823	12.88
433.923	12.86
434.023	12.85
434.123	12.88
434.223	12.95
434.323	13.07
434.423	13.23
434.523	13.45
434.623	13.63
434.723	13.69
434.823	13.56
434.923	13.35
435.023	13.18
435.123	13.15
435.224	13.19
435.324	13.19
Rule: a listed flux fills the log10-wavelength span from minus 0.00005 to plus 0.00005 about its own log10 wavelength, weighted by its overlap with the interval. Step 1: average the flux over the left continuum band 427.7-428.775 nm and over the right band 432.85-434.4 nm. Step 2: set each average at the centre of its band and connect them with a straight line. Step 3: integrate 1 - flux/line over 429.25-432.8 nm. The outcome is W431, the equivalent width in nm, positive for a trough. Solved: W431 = 0.25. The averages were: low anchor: 11.7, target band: 11.5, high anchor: 13.1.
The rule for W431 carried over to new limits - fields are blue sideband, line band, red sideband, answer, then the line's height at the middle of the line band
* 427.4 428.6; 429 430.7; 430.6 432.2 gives 0.18 nm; 11.9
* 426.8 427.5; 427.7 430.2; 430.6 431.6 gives 0.01 nm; 11.3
